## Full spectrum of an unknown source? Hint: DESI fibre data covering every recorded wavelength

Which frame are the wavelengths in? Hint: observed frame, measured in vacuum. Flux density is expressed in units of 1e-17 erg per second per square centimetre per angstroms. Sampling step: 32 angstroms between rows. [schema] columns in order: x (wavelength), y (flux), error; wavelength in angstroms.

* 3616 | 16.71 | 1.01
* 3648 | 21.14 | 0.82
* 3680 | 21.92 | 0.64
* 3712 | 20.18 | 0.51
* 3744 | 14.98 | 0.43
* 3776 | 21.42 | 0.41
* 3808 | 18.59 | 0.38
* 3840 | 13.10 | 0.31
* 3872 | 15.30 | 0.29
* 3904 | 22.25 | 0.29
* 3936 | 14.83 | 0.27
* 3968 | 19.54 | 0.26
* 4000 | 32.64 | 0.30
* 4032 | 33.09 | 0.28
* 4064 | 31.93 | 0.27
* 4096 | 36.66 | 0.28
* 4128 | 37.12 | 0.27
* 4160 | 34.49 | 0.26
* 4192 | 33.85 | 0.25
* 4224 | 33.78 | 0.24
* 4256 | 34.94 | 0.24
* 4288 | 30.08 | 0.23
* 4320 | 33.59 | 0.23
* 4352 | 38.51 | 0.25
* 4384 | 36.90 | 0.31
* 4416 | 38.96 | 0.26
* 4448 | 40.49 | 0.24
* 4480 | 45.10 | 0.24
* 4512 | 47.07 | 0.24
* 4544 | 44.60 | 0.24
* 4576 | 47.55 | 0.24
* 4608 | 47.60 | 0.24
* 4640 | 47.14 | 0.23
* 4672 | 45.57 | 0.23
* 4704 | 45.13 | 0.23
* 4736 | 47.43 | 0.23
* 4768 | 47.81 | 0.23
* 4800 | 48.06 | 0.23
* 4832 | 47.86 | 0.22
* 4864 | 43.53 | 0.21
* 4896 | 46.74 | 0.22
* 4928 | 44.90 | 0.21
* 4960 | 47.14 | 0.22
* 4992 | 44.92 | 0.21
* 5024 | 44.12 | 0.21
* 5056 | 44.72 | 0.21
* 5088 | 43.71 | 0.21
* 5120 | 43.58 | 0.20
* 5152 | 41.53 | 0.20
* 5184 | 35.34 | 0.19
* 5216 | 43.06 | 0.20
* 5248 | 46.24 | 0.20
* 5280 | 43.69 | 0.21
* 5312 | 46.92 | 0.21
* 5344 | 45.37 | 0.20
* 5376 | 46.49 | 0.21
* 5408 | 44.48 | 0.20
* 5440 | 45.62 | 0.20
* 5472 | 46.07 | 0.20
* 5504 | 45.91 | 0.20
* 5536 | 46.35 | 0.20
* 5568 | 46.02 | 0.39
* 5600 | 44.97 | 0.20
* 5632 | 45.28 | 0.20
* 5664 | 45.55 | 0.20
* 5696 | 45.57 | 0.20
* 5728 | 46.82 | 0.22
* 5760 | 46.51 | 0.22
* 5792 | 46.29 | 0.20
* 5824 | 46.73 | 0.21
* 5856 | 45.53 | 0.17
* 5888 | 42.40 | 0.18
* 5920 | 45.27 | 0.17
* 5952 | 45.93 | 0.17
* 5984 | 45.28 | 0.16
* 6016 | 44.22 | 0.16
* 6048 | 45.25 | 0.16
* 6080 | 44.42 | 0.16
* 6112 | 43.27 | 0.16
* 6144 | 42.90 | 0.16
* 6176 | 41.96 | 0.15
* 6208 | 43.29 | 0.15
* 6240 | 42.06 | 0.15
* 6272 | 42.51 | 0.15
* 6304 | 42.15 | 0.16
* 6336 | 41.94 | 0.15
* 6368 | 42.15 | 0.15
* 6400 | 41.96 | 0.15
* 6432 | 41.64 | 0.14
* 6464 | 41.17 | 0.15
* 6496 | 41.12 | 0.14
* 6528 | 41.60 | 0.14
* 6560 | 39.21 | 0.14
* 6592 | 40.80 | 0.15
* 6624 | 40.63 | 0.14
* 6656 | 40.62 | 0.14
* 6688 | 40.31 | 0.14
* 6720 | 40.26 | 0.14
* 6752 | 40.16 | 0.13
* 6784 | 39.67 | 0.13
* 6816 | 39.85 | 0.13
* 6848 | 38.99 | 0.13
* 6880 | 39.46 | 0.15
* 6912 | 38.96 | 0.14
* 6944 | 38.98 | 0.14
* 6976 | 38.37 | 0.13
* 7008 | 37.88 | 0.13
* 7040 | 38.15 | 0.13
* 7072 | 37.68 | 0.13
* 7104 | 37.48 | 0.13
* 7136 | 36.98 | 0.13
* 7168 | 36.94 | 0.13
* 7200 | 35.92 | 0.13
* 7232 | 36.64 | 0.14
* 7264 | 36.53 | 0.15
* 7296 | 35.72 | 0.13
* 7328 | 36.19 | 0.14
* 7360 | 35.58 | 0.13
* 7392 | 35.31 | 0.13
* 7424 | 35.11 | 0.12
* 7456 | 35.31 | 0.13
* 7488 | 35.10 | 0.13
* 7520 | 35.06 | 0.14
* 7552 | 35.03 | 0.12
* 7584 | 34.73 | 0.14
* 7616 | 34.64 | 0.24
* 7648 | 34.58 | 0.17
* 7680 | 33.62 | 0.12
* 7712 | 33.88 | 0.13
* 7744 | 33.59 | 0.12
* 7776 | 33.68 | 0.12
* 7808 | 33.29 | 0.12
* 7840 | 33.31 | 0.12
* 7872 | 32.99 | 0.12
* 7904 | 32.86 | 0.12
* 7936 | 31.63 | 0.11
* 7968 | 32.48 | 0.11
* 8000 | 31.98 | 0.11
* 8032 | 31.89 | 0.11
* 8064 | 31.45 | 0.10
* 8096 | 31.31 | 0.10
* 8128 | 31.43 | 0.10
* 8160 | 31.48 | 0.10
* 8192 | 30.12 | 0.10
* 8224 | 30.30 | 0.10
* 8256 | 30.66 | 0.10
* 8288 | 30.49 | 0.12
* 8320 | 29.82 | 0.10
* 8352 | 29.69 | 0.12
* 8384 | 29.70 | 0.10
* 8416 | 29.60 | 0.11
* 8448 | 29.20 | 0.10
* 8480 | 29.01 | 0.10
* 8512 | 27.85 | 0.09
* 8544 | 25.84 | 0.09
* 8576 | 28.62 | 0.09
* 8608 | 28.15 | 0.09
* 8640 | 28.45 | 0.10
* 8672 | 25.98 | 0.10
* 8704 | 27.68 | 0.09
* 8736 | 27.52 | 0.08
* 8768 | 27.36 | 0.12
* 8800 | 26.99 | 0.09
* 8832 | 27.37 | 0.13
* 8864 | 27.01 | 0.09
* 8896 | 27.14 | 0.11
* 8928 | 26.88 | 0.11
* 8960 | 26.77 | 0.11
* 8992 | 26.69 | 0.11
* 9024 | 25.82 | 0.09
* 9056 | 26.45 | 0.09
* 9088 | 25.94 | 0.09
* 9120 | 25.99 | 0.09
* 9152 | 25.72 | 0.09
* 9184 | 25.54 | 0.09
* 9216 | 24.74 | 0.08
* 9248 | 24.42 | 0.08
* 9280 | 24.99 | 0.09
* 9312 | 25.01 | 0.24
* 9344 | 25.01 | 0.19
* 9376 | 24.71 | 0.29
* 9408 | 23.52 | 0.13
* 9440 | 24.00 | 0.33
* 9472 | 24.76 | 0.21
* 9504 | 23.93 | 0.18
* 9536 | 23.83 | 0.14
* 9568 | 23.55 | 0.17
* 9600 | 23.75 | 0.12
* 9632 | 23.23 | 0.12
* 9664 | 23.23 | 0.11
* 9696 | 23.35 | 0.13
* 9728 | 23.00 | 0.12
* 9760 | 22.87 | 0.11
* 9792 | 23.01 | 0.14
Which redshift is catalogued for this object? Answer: 0.000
